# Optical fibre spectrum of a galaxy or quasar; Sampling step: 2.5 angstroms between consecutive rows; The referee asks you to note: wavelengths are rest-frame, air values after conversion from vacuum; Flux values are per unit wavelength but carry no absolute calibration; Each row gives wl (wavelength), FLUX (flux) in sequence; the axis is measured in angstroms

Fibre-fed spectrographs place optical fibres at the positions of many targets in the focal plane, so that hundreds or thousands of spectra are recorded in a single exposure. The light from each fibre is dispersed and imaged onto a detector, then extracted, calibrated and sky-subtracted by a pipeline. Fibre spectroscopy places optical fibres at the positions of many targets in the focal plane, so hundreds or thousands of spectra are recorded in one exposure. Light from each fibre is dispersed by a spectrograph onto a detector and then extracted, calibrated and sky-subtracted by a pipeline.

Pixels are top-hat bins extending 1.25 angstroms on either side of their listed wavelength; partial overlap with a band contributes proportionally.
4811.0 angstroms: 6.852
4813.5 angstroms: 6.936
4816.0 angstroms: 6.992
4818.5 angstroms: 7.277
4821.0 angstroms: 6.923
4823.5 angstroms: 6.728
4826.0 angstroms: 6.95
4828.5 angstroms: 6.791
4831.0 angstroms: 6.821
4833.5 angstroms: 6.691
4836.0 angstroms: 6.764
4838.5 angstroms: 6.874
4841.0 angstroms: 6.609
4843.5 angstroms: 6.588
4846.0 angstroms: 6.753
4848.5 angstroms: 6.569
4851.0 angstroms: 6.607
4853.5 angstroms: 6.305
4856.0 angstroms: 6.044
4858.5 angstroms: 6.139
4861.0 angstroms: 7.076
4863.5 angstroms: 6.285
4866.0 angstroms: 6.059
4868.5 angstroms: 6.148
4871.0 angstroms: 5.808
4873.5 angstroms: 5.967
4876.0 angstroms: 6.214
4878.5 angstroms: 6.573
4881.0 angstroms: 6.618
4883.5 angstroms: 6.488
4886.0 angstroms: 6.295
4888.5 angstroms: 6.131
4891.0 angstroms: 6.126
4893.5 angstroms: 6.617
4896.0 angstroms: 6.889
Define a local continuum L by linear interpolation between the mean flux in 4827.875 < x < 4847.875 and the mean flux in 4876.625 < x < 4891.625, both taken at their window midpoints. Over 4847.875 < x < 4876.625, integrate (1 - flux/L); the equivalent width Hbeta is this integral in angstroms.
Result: 1.23 angstroms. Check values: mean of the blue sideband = 6.73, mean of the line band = 6.26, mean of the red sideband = 6.38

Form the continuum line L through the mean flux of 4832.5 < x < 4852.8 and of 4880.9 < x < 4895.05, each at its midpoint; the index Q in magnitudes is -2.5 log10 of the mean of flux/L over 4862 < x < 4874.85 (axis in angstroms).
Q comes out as 0.07 mag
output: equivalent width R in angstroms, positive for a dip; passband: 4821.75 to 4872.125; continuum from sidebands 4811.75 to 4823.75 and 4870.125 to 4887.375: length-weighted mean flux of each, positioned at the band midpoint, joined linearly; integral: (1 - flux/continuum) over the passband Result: 0.9 angstroms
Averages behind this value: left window 6.99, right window 6.29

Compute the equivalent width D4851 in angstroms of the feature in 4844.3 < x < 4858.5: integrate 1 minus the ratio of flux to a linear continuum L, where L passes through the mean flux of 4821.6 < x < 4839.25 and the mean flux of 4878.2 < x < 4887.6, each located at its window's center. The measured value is 0.5 angstroms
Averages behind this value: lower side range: 6.81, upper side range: 6.47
